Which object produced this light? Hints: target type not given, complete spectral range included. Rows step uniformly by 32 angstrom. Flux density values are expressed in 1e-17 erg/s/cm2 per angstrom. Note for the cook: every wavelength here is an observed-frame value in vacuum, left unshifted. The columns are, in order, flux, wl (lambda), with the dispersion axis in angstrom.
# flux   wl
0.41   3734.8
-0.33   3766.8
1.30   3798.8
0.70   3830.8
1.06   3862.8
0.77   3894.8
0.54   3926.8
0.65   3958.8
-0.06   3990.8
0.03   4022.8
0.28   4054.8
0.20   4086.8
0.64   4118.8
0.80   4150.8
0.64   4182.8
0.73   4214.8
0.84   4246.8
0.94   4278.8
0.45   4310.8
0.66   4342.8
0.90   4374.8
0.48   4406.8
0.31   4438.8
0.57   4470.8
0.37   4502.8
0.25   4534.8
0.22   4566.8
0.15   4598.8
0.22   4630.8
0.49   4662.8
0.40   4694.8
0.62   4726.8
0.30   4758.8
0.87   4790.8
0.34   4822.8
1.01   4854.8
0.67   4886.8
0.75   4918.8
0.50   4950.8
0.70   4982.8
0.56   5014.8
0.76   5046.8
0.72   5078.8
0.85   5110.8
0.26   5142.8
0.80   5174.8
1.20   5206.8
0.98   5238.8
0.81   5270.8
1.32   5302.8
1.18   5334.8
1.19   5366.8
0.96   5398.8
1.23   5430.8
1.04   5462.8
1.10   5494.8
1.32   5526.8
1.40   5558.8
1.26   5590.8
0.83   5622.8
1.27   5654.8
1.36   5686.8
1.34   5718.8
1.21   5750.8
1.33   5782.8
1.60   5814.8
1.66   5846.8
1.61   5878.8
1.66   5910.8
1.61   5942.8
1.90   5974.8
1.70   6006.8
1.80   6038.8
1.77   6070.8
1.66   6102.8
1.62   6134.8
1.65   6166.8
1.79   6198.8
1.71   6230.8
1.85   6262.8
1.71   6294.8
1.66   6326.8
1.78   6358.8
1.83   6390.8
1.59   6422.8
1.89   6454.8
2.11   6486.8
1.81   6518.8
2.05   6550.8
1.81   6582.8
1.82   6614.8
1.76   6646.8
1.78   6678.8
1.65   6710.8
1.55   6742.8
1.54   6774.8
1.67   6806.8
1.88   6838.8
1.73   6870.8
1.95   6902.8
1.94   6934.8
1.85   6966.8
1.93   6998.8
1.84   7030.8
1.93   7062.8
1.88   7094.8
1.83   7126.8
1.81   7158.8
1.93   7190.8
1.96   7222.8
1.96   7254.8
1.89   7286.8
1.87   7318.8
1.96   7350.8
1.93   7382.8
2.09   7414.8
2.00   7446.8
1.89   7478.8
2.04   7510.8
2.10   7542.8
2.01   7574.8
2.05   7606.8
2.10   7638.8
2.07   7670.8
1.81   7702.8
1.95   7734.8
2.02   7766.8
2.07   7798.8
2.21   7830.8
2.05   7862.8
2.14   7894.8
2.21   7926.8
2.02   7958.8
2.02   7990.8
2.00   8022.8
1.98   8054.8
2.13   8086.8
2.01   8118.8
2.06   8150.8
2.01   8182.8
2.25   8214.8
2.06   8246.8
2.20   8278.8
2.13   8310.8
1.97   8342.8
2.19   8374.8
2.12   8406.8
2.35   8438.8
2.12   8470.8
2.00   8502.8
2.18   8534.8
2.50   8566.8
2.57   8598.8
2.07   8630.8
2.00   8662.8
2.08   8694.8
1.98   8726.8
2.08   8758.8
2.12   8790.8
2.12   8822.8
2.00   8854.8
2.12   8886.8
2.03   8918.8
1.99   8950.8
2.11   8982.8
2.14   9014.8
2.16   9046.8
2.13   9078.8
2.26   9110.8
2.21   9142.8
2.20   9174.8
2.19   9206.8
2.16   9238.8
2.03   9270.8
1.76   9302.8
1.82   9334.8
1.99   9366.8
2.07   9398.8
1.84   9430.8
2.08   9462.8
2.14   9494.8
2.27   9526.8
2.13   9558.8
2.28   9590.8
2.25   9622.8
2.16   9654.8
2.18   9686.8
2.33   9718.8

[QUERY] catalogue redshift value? 0.306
